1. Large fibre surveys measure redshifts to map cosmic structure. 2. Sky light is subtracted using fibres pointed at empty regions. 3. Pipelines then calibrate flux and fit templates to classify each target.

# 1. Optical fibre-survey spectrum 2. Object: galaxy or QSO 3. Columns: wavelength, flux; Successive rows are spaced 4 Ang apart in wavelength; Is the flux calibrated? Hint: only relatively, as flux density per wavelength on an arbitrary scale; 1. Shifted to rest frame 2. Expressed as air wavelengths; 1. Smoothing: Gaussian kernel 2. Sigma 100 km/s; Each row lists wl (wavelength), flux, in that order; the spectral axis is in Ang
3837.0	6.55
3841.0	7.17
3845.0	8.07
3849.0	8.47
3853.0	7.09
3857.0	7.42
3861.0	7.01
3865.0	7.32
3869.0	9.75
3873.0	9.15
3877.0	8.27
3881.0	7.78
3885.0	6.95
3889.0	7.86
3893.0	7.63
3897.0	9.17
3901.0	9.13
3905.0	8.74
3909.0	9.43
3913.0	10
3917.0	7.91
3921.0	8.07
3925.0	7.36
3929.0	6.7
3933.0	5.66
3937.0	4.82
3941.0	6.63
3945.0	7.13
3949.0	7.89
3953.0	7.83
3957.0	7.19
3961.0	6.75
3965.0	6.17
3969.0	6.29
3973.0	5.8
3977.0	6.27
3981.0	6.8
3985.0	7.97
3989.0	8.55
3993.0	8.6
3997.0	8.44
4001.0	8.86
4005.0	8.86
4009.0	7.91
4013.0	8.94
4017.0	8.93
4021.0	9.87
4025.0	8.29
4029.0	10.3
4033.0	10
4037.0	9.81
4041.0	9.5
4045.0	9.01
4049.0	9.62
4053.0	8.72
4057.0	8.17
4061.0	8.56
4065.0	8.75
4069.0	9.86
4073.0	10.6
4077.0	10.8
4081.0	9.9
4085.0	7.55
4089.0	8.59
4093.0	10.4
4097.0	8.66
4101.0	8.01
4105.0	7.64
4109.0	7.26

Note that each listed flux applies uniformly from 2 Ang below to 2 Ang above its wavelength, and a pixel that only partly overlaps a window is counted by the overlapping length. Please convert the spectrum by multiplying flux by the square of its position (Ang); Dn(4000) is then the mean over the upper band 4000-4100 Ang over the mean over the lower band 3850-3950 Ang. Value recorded 1.27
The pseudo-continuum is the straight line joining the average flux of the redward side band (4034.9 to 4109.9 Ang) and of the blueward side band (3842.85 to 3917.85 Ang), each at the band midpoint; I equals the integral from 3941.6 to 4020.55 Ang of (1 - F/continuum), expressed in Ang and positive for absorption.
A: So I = 9.3 Ang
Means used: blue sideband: 8.27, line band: 7.67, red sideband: 9.05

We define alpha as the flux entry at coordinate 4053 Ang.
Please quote 8.72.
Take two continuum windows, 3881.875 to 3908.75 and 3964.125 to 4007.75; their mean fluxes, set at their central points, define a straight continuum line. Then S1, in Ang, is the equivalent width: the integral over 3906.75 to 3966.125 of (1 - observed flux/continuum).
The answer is 4.82 Ang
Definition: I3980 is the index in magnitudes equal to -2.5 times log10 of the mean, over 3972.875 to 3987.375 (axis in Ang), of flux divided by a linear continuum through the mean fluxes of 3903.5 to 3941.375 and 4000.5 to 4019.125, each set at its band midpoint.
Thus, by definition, 0.206 mag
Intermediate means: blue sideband 7.55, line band 6.88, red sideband 8.69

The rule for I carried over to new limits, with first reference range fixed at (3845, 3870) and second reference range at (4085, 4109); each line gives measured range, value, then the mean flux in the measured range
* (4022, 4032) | -1.4 Ang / 9.42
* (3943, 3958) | 1.0 Ang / 7.53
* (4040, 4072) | -2.8 Ang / 9.06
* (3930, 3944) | 3.7 Ang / 5.88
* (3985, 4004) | -0.9 Ang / 8.56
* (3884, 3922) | -3.0 Ang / 8.54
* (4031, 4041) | -1.9 Ang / 9.82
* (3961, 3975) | 3.3 Ang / 6.18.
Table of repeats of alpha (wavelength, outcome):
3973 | 5.8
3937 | 4.82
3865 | 7.32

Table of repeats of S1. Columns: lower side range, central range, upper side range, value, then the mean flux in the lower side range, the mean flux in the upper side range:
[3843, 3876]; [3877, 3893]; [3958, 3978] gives 0.0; 8.04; 6.3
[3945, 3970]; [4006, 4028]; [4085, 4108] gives -3.4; 7.06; 8.5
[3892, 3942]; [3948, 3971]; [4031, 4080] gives 3.7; 7.81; 9.46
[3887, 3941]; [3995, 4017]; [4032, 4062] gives 0.3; 7.84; 9.17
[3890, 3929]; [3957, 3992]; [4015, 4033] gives 8.2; 8.49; 9.42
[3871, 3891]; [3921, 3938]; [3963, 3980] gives 1.4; 8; 6.17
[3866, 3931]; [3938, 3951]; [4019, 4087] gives 2.4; 8.35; 9.37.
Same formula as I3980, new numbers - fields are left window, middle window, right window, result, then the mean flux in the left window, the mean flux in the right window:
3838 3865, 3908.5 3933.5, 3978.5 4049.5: 0.02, 7.49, 8.87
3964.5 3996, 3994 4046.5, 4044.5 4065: -0.14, 7.14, 8.8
